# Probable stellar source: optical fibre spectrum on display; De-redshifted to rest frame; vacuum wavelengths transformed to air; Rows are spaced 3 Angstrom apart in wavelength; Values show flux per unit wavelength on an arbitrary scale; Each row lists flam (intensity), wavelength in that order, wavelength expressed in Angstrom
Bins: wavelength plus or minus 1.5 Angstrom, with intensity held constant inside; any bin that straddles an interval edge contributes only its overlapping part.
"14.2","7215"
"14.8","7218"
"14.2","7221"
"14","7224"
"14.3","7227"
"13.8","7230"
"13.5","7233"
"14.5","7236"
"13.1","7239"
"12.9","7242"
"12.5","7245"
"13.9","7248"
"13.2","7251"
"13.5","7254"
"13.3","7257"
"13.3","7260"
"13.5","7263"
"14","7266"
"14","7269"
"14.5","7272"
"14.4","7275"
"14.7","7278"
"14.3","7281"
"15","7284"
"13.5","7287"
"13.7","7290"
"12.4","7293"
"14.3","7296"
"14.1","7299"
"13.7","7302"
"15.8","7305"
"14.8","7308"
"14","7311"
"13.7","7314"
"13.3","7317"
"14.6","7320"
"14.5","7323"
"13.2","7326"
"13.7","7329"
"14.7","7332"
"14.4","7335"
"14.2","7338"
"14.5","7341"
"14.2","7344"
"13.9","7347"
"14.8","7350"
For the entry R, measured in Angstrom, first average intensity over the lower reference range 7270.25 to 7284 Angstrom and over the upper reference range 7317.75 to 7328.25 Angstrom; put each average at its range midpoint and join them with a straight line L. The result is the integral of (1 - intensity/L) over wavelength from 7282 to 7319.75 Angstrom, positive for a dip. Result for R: 0.6 Angstrom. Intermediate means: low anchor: 14.5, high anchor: 14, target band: 14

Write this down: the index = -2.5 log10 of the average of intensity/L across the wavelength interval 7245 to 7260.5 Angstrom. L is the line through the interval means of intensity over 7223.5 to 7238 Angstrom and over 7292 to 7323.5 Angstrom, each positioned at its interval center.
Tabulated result 0.05 mag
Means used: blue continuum 14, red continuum 14.1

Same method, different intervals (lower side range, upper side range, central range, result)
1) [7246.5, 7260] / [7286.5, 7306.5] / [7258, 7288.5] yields -0.03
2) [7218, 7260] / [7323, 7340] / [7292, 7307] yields -0.02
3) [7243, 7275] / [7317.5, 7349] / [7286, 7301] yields 0.02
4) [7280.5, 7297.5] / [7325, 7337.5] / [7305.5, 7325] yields -0.02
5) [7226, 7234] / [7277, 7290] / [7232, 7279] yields 0.03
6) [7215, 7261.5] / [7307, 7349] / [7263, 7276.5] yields -0.02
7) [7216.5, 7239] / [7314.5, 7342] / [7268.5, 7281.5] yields -0.02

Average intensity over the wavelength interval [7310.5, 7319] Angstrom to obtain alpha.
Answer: 13.7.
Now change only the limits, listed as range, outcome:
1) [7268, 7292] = 14.2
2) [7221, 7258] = 13.6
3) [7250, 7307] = 14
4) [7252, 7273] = 13.7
